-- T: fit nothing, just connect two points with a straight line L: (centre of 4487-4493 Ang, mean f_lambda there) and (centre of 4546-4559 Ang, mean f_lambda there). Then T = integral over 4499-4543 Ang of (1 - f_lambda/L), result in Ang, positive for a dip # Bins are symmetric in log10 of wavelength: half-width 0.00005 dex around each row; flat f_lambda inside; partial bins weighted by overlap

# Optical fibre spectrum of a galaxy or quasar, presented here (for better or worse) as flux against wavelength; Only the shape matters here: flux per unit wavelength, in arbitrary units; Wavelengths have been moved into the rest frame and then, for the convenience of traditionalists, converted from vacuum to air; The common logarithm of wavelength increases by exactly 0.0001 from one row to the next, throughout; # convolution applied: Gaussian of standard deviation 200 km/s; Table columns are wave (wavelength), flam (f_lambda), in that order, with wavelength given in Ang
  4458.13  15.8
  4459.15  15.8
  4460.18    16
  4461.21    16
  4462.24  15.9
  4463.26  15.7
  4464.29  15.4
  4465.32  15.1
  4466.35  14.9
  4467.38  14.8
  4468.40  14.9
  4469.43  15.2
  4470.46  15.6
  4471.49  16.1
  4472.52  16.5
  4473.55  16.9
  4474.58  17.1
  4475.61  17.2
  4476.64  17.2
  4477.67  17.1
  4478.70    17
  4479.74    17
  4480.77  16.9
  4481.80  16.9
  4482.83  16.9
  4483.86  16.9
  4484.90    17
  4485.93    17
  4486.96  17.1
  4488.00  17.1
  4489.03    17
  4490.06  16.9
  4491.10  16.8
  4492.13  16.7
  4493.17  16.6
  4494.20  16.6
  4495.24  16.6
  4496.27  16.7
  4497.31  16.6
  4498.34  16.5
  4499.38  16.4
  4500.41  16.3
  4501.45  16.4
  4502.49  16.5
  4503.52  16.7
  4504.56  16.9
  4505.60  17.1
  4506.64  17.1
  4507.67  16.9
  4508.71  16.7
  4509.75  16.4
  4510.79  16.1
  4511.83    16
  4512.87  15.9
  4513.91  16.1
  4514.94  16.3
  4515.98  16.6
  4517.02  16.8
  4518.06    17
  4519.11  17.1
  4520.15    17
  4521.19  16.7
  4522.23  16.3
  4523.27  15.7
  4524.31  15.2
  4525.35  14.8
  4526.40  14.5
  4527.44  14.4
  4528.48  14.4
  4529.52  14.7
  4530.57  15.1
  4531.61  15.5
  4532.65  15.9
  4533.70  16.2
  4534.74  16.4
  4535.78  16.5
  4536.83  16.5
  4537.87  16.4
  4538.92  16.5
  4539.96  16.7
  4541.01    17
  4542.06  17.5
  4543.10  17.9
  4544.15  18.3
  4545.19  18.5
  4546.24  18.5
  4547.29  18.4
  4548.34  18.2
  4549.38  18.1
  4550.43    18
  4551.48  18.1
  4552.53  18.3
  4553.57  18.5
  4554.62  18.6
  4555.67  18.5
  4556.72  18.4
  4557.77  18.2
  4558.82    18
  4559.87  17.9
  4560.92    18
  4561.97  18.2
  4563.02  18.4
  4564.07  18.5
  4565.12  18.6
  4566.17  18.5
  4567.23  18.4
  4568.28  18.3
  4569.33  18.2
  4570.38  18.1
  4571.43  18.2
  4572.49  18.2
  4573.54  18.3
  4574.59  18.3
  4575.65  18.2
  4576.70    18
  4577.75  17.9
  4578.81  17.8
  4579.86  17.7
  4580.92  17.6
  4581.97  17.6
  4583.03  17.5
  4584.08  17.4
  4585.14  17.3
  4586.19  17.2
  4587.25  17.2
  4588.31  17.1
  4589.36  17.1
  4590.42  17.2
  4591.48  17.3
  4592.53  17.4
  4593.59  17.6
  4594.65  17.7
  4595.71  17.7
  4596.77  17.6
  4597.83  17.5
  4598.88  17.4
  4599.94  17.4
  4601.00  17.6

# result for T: 3.4 Ang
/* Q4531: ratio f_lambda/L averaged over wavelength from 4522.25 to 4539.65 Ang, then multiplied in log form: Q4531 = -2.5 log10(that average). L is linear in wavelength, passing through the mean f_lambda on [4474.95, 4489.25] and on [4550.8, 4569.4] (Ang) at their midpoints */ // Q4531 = 0.146 mag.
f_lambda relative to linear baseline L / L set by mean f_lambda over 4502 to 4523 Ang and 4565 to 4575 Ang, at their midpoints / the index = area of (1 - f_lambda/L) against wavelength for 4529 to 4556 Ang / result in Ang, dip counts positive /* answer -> 0.4 Ang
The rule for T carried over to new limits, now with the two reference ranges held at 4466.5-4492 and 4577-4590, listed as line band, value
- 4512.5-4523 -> 0.2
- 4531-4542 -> 0.4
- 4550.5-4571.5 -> -1.2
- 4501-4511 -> 0.1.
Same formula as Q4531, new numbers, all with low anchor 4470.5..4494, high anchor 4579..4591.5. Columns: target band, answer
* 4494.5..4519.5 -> 0.028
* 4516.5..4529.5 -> 0.085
